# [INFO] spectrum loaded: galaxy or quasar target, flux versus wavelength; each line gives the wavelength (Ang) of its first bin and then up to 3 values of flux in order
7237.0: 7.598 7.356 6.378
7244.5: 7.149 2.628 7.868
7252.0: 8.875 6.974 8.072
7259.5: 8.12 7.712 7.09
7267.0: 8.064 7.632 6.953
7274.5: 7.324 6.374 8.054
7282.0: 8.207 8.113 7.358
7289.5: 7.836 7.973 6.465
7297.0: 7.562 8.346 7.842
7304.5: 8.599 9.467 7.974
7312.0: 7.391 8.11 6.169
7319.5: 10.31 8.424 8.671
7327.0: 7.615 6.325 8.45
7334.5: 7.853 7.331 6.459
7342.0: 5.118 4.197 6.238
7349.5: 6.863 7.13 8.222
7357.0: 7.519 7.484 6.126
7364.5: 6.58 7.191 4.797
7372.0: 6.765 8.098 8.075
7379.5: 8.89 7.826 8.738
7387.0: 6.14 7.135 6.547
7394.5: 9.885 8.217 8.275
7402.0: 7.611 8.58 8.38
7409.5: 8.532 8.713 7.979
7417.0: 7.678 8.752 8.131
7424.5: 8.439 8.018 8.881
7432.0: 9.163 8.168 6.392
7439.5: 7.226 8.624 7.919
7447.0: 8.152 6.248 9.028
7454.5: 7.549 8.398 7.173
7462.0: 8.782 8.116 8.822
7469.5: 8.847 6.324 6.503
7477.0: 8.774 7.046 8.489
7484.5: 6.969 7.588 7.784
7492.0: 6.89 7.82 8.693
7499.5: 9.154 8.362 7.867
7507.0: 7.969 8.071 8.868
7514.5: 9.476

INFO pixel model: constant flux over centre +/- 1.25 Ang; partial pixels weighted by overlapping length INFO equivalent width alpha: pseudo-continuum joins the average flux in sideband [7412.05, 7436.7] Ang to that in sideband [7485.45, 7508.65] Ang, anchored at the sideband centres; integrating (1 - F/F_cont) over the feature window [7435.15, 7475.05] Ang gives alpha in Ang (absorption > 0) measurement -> 1.89 Ang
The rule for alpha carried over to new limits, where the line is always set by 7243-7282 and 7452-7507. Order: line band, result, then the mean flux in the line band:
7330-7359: 2.59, 6.86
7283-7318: -1.98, 7.81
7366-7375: 1.21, 6.58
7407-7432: -2.06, 8.39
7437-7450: 0.38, 7.59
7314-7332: -1.23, 7.97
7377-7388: -0.46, 7.96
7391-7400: -0.70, 8.27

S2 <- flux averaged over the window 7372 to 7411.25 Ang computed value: 8.03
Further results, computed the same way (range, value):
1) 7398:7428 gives 8.26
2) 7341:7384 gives 6.93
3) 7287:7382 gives 7.42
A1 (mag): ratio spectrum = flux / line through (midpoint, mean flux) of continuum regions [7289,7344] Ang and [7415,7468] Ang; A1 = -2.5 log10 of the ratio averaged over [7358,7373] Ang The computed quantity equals 0.20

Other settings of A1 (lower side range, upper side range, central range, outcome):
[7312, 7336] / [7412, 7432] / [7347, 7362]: 0.12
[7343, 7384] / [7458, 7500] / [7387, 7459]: -0.08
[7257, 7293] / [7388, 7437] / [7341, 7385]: 0.15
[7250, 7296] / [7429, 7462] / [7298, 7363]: 0.04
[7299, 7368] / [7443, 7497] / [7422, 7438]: -0.07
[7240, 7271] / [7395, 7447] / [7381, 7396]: 0.04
